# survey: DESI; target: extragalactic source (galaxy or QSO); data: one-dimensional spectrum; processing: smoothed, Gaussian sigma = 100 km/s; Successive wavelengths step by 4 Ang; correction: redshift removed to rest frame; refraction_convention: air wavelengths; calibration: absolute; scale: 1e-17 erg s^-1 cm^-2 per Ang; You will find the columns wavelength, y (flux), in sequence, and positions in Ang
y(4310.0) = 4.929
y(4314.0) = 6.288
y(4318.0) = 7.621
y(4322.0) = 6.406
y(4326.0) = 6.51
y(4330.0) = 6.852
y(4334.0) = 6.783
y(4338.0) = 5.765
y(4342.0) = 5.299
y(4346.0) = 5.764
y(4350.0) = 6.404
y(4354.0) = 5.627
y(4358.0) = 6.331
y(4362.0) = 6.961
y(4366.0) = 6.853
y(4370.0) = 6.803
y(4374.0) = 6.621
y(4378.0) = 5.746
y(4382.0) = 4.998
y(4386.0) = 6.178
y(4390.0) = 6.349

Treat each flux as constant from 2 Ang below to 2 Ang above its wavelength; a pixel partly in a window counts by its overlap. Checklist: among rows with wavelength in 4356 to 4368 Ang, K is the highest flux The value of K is 6.961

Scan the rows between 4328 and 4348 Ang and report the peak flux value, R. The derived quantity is 6.852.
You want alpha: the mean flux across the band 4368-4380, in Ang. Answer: 6.39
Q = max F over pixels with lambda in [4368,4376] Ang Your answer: 6.803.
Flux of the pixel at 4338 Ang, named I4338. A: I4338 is 5.765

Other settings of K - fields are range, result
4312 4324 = 7.621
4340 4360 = 6.404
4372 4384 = 6.621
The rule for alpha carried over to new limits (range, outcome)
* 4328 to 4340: 6.47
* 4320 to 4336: 6.64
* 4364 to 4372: 6.83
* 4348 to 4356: 6.02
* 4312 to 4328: 6.71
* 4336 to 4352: 5.81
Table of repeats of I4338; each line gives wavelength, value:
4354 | 5.627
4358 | 6.331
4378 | 5.746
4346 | 5.764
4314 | 6.288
